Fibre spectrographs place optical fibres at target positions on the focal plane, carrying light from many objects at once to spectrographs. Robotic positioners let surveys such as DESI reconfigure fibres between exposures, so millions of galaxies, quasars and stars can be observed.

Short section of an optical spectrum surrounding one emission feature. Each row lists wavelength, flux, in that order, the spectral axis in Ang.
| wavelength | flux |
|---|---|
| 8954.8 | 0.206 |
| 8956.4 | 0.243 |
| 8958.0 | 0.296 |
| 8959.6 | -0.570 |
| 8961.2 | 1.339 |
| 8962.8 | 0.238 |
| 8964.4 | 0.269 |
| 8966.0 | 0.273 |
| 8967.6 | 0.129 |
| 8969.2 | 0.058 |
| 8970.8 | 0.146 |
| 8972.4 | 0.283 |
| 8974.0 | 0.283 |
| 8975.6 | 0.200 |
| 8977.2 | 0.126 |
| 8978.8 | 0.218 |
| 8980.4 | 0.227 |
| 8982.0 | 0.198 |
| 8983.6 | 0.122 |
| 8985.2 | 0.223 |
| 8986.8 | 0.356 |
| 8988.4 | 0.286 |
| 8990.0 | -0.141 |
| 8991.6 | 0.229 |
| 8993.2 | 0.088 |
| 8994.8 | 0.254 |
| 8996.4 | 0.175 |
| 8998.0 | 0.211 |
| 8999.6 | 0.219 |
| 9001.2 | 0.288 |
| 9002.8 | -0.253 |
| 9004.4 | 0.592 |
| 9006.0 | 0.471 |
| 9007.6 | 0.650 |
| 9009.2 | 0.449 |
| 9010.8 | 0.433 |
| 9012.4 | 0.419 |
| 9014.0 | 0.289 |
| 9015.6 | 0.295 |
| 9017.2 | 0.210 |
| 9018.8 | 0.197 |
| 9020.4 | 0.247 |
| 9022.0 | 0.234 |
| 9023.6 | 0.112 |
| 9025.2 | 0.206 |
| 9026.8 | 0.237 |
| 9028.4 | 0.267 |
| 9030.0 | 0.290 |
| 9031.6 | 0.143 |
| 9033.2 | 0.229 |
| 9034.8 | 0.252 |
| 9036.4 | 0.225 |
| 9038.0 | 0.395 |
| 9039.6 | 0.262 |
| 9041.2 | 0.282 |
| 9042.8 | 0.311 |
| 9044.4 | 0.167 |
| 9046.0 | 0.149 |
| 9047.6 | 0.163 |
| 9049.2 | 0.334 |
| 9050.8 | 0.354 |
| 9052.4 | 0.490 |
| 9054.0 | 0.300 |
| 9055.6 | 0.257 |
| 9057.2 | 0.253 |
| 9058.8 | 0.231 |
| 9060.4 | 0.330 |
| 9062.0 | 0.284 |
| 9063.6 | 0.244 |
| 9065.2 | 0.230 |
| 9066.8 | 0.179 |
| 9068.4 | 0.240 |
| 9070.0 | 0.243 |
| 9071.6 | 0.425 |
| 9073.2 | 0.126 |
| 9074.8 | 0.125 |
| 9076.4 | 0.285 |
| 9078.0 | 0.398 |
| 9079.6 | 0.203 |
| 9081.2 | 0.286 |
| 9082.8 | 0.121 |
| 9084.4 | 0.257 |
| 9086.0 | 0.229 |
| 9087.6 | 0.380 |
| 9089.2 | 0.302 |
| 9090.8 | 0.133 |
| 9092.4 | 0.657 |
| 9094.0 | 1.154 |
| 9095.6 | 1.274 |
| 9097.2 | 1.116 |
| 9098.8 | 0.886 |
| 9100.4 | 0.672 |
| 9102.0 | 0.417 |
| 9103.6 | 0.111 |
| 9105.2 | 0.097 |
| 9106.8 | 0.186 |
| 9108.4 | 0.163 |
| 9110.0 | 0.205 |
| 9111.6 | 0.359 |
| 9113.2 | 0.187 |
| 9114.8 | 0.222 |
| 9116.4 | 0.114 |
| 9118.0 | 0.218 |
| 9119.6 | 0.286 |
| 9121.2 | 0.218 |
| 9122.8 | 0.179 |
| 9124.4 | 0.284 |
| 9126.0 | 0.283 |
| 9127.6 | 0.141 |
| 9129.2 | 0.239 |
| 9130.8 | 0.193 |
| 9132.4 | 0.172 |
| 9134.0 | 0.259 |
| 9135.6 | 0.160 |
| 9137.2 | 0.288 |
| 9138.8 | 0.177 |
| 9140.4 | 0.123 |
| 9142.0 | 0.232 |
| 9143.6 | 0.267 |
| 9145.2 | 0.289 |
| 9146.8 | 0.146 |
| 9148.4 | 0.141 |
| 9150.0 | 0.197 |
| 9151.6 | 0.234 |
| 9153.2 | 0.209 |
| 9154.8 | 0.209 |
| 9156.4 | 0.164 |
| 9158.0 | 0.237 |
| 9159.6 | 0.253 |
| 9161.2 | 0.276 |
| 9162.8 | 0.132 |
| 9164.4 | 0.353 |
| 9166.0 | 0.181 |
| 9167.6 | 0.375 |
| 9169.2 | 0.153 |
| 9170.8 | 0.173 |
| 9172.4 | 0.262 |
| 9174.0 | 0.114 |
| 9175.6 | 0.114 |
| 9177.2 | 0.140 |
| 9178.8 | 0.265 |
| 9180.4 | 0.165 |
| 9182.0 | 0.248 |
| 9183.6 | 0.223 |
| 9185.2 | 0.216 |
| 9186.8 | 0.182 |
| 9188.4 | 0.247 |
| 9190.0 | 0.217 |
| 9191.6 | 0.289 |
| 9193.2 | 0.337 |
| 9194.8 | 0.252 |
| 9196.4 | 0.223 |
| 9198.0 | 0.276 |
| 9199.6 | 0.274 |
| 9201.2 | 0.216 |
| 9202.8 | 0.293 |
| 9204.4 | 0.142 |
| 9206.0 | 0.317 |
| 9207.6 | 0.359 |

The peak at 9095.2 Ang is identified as [O III] 5007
